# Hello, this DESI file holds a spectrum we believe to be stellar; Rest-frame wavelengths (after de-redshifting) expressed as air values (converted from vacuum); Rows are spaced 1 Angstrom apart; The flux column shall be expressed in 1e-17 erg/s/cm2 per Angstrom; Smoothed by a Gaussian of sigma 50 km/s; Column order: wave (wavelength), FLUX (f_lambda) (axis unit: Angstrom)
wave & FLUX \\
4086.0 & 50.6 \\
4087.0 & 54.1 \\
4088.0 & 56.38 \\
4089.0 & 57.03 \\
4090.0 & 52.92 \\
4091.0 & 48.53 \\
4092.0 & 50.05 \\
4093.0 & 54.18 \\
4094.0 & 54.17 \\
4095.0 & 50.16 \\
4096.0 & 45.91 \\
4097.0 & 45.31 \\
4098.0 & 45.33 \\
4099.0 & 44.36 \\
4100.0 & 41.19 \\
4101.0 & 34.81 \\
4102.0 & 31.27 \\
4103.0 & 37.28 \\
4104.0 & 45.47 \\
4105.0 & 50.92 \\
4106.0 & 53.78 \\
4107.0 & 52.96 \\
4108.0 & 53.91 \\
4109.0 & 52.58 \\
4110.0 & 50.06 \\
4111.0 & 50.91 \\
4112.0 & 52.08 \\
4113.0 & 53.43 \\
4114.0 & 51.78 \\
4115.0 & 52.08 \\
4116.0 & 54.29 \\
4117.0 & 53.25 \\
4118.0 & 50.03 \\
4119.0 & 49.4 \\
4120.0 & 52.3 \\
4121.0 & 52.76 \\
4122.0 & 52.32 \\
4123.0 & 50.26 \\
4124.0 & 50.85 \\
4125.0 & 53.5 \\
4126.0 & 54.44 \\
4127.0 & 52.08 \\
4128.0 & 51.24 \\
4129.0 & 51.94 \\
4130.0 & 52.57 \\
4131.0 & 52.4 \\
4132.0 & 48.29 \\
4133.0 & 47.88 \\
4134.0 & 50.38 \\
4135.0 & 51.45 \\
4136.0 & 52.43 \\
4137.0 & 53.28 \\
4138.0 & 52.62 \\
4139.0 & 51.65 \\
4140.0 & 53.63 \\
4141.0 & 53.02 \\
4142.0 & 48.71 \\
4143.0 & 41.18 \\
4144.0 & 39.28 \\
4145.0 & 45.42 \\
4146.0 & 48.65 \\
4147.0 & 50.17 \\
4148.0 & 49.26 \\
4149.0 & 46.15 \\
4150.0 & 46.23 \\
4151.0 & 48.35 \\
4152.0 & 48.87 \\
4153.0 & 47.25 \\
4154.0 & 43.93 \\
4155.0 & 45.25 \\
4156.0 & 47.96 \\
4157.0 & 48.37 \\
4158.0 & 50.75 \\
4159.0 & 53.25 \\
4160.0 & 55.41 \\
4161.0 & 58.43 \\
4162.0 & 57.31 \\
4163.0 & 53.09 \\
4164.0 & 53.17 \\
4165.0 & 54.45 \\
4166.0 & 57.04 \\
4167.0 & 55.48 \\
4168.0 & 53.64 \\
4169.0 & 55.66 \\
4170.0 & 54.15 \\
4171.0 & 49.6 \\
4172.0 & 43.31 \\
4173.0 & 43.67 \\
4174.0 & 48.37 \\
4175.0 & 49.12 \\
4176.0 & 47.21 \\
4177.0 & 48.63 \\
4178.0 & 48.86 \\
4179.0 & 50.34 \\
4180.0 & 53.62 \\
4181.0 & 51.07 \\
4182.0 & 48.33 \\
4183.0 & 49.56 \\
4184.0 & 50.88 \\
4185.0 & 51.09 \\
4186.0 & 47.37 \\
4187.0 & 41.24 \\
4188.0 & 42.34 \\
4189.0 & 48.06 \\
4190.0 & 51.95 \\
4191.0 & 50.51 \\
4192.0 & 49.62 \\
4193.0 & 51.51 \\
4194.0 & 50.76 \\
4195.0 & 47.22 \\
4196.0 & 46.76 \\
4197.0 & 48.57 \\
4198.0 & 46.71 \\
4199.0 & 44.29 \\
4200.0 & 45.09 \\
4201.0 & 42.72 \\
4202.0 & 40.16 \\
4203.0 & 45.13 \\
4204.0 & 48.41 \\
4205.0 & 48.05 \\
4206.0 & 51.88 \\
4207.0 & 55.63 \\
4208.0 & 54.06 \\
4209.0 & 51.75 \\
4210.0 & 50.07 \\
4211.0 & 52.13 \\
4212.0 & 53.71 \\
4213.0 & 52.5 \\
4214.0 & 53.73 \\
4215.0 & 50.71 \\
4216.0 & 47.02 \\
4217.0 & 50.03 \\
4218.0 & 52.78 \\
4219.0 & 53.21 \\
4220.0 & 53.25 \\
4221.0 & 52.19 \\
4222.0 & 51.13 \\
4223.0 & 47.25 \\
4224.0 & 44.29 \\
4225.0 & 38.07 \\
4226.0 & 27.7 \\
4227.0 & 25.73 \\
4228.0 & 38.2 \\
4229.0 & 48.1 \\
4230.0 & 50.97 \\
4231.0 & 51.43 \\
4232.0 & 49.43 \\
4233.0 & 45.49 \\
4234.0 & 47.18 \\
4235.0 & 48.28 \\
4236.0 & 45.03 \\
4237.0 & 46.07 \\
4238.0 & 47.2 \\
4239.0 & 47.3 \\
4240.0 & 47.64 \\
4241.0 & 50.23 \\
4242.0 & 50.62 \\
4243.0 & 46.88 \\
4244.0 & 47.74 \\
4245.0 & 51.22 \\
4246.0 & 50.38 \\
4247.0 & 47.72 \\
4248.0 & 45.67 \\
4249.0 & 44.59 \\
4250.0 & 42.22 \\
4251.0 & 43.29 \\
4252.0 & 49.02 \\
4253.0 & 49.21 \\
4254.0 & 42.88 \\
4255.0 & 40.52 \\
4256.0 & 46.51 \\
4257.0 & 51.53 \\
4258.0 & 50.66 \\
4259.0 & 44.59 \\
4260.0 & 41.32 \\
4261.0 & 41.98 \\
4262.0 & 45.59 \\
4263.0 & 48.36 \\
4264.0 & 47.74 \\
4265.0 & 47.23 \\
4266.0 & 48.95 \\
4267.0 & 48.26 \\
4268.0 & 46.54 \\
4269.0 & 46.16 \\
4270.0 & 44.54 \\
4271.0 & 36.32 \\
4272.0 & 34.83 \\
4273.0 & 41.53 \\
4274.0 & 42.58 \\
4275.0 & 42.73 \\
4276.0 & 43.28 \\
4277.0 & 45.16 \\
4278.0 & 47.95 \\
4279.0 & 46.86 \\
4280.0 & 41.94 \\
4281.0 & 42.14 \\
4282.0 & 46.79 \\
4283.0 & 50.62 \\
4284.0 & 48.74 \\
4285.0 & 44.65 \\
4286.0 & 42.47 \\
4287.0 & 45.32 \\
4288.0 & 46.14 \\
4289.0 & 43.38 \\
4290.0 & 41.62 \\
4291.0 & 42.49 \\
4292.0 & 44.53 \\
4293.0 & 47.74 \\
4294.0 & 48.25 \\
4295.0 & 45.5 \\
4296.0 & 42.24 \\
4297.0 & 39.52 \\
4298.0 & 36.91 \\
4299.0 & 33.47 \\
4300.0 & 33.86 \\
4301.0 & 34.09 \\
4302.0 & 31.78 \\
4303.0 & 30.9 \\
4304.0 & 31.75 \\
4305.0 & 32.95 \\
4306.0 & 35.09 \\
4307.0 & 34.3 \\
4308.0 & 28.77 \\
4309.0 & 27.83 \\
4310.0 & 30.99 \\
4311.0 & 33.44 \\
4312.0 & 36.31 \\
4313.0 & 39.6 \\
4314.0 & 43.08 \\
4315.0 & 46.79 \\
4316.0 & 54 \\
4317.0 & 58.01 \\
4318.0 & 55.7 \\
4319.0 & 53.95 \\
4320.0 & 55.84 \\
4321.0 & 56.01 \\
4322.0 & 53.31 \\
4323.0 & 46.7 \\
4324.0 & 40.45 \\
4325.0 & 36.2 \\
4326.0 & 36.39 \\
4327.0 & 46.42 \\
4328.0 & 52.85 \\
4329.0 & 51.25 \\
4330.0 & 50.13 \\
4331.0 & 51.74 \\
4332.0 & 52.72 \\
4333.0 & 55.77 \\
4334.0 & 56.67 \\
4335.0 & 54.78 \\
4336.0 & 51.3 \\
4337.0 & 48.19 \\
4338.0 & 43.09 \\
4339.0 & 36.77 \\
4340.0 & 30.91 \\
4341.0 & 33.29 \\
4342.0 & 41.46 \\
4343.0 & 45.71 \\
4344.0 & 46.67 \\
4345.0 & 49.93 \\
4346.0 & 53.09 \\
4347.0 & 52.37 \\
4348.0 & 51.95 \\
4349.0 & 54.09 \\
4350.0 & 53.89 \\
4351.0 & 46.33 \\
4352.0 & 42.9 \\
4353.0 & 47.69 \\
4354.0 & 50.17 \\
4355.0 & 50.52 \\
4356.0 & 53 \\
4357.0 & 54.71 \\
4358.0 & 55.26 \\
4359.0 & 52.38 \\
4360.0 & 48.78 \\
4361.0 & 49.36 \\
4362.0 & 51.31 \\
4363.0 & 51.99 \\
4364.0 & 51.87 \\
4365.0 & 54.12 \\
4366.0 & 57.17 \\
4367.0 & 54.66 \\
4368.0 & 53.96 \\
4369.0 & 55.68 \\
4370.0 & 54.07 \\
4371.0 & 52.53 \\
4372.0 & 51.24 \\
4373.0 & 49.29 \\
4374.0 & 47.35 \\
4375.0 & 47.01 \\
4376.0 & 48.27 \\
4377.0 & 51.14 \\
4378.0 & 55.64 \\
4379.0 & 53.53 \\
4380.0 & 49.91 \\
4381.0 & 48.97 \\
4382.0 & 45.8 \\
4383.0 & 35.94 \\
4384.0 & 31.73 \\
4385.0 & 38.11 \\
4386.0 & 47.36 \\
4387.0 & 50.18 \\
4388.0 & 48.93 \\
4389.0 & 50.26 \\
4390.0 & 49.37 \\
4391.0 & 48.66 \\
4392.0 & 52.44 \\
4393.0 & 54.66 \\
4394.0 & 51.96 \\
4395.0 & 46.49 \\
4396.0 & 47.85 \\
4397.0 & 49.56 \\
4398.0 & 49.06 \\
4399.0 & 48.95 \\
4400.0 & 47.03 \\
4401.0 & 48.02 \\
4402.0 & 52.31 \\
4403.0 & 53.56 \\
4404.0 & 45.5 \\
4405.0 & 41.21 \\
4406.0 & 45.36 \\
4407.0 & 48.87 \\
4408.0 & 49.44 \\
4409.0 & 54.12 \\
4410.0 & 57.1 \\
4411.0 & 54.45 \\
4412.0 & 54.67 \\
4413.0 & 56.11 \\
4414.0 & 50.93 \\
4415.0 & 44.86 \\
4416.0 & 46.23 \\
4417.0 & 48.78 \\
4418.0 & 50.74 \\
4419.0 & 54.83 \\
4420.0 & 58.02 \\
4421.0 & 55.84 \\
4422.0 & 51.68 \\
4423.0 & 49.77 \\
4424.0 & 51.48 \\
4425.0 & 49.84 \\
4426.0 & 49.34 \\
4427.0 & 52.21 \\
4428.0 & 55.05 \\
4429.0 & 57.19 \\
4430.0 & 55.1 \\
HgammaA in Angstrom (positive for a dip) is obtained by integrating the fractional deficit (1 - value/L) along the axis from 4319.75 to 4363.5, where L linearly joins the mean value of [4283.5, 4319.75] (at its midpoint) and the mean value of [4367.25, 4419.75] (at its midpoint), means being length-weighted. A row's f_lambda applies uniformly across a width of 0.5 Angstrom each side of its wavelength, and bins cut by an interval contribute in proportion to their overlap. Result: -4.0 Angstrom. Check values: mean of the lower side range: 40.8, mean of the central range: 48.7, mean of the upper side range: 49.5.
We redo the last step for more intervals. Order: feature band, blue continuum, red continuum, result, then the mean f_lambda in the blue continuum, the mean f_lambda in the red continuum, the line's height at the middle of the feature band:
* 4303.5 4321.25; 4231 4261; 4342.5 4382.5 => 2.7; 46.9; 51.1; 49.3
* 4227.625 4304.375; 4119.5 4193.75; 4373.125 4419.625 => 7.8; 50.2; 49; 49.7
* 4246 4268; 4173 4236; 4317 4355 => 0.9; 48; 48.4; 48.2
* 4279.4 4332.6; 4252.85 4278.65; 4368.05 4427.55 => 3.8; 44.8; 49.8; 46.3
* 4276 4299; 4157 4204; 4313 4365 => 2.3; 49.7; 49.1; 49.3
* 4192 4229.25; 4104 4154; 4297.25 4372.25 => 1.0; 50.5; 46.3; 48.8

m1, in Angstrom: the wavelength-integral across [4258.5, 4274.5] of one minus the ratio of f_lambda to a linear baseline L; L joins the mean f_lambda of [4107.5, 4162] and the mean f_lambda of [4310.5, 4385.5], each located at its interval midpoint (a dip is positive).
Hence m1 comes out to 1.7 Angstrom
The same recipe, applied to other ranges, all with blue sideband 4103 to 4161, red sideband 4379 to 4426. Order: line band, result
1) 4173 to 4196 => 0.6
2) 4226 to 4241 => 1.5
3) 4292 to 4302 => 2.0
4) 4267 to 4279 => 1.6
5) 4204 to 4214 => -0.4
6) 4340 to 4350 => 0.5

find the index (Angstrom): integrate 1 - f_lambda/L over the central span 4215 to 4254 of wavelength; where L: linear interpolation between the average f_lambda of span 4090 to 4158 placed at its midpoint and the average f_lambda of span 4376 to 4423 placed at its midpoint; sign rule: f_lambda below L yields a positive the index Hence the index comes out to 2.09 Angstrom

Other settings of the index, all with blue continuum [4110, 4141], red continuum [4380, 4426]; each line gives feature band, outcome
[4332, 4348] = 0.91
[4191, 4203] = 1.03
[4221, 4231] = 1.69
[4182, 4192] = 0.60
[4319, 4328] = 0.51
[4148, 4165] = 0.40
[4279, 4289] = 0.99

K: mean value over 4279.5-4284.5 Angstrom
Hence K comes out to 46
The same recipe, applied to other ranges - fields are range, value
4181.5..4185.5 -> 50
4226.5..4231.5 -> 42.9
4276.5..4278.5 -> 46.6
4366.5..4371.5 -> 54.2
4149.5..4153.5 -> 47.7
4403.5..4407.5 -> 45.2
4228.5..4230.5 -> 49.5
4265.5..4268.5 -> 47.9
